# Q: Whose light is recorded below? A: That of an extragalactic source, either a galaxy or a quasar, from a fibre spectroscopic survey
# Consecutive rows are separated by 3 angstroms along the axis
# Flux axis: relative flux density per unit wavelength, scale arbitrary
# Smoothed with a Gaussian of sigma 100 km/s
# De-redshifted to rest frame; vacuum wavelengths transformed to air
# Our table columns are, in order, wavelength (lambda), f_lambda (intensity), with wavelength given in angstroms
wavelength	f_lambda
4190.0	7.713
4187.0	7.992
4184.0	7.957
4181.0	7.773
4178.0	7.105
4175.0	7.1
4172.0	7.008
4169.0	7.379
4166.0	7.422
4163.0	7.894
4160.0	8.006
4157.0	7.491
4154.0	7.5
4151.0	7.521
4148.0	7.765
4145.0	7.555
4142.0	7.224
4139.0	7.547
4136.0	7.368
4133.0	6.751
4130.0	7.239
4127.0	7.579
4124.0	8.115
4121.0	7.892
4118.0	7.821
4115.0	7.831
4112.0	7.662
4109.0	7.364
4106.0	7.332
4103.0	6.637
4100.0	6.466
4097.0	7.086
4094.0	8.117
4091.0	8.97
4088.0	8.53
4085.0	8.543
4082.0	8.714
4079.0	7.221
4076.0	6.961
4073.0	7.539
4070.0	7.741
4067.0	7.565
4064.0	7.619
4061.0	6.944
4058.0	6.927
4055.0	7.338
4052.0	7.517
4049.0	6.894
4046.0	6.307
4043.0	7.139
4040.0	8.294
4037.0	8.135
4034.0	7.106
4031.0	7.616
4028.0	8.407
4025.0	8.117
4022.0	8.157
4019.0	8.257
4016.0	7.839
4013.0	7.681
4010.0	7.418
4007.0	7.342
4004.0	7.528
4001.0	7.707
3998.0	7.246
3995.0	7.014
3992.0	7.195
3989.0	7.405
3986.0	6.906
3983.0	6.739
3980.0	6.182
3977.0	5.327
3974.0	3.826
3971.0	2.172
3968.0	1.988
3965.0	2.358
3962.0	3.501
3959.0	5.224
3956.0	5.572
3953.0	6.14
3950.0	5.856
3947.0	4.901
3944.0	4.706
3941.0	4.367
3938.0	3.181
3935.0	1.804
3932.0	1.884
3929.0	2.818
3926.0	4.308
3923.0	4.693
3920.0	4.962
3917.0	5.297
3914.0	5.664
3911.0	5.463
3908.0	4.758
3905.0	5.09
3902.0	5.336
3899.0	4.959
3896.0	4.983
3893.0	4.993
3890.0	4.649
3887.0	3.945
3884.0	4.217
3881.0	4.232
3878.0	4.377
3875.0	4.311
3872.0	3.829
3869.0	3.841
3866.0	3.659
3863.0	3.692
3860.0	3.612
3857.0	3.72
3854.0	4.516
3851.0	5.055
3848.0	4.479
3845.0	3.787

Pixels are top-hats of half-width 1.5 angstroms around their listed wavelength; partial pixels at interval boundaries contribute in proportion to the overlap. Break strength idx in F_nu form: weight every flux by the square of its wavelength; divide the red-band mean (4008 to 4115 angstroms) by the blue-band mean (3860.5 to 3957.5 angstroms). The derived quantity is 1.8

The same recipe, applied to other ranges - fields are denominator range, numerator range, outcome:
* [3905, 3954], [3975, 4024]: 1.69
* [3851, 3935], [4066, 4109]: 1.95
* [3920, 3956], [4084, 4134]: 2.00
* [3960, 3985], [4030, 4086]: 1.90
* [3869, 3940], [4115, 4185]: 1.97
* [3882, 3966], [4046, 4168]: 1.84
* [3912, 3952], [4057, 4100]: 1.96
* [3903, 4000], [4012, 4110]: 1.65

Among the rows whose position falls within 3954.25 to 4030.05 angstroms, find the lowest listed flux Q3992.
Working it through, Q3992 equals 1.988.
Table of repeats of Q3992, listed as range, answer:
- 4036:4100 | 6.307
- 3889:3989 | 1.804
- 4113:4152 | 6.751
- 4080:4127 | 6.466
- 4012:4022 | 7.681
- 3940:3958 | 4.367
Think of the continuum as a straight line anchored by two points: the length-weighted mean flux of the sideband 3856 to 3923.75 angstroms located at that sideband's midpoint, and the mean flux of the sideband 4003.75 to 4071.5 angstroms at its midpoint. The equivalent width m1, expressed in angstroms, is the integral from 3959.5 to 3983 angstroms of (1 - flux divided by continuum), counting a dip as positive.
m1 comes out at 8.9 angstroms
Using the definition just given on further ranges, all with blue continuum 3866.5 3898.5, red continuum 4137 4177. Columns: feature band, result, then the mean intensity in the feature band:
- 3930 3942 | 5.36 angstroms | 2.74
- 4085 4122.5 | -4.42 angstroms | 7.68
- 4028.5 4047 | -4.24 angstroms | 7.52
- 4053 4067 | -1.94 angstroms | 7.26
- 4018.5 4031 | -4.59 angstroms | 8.16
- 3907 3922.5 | -1.66 angstroms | 5.21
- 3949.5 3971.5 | 4.62 angstroms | 4.11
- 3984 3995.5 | -3.21 angstroms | 7.12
